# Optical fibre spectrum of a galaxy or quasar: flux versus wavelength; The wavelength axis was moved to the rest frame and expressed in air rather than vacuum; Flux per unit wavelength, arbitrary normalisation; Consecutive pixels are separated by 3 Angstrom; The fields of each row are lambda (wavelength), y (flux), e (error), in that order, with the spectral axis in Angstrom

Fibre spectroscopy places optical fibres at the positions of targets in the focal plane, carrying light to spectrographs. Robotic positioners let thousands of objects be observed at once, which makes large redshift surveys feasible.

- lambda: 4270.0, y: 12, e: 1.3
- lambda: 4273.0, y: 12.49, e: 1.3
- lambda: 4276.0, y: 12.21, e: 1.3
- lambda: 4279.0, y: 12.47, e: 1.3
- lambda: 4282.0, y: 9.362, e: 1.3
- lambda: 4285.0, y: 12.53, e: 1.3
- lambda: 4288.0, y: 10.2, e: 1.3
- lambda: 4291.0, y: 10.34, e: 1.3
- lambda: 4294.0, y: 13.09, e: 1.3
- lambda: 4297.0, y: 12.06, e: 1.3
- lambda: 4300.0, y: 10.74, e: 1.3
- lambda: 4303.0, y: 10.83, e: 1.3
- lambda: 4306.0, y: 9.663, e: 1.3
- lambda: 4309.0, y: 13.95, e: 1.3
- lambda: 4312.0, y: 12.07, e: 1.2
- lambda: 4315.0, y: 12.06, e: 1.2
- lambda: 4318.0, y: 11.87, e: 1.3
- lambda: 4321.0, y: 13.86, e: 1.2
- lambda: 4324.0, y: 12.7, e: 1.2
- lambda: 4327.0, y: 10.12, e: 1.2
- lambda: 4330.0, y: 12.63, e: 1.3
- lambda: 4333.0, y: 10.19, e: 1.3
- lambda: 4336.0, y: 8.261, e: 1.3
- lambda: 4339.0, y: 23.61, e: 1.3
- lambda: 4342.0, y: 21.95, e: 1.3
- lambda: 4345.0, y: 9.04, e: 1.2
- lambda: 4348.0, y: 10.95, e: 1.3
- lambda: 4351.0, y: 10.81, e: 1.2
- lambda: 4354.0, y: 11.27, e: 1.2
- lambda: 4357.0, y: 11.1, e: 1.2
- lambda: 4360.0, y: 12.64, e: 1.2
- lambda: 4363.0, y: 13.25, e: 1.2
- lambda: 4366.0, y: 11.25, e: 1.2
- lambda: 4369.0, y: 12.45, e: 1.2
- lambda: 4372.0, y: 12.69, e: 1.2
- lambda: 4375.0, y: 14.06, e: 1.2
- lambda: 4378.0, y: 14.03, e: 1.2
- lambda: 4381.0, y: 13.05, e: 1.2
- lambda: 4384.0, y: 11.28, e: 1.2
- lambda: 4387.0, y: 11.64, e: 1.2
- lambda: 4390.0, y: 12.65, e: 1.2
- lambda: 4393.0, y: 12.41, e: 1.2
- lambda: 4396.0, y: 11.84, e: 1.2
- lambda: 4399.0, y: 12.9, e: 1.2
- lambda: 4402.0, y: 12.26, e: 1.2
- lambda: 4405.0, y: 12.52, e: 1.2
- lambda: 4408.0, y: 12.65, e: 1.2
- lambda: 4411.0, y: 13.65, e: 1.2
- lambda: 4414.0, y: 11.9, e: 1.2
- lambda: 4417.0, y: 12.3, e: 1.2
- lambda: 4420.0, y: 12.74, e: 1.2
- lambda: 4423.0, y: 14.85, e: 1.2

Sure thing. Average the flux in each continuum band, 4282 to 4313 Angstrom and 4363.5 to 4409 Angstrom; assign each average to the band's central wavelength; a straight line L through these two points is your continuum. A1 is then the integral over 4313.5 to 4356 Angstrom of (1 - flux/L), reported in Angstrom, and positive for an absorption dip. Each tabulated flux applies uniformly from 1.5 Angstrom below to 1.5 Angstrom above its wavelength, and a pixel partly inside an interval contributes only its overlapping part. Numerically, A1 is -3.2 Angstrom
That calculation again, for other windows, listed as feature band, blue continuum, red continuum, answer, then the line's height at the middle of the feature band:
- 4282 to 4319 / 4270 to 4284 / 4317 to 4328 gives 1.43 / 12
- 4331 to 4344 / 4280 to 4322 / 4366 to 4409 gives -3.89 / 12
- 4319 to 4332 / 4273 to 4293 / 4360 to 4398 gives -0.39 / 11.9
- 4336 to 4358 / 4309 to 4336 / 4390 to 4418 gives -3.19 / 12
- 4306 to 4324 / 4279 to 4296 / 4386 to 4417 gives -1.49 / 11.5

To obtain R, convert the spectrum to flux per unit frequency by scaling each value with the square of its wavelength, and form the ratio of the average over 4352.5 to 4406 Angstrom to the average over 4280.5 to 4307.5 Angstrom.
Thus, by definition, 1.18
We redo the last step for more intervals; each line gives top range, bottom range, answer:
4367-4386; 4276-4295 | 1.18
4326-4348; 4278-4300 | 1.22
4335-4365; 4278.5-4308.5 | 1.22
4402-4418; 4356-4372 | 1.05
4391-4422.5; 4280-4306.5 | 1.20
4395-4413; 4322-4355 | 1.01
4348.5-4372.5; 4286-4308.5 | 1.09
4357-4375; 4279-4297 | 1.14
